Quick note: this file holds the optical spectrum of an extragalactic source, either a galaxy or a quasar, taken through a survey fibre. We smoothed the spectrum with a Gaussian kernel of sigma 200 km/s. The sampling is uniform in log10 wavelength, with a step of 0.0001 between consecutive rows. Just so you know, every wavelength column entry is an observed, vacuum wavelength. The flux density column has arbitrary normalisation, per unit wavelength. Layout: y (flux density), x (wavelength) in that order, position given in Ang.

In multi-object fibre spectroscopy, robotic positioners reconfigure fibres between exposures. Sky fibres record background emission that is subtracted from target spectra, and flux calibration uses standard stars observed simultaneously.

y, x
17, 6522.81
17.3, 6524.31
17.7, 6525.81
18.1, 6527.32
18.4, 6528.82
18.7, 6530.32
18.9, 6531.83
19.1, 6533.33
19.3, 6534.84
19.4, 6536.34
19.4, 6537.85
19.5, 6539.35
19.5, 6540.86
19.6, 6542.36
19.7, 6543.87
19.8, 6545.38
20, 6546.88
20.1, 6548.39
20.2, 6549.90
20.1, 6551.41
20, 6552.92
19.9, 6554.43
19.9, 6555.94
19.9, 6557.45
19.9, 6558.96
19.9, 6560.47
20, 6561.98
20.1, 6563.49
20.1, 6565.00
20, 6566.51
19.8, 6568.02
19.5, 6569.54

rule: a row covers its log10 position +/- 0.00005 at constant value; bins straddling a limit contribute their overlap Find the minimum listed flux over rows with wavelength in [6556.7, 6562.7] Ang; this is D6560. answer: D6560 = 19.9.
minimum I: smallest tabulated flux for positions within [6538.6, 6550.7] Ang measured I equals 19.5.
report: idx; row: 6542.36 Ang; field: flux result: 19.6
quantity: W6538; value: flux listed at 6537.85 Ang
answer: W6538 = 19.4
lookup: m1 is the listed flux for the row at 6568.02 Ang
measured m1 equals 19.8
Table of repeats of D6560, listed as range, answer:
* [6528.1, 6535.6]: 18.4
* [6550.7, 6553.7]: 20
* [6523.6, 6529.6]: 17.3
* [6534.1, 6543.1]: 19.3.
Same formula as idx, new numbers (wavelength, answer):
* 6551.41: 20.1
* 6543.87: 19.7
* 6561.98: 20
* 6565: 20.1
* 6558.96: 19.9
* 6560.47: 19.9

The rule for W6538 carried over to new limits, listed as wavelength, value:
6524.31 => 17.3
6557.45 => 19.9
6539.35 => 19.5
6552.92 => 20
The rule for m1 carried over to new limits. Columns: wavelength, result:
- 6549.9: 20.2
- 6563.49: 20.1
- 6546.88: 20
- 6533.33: 19.1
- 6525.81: 17.7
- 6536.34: 19.4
